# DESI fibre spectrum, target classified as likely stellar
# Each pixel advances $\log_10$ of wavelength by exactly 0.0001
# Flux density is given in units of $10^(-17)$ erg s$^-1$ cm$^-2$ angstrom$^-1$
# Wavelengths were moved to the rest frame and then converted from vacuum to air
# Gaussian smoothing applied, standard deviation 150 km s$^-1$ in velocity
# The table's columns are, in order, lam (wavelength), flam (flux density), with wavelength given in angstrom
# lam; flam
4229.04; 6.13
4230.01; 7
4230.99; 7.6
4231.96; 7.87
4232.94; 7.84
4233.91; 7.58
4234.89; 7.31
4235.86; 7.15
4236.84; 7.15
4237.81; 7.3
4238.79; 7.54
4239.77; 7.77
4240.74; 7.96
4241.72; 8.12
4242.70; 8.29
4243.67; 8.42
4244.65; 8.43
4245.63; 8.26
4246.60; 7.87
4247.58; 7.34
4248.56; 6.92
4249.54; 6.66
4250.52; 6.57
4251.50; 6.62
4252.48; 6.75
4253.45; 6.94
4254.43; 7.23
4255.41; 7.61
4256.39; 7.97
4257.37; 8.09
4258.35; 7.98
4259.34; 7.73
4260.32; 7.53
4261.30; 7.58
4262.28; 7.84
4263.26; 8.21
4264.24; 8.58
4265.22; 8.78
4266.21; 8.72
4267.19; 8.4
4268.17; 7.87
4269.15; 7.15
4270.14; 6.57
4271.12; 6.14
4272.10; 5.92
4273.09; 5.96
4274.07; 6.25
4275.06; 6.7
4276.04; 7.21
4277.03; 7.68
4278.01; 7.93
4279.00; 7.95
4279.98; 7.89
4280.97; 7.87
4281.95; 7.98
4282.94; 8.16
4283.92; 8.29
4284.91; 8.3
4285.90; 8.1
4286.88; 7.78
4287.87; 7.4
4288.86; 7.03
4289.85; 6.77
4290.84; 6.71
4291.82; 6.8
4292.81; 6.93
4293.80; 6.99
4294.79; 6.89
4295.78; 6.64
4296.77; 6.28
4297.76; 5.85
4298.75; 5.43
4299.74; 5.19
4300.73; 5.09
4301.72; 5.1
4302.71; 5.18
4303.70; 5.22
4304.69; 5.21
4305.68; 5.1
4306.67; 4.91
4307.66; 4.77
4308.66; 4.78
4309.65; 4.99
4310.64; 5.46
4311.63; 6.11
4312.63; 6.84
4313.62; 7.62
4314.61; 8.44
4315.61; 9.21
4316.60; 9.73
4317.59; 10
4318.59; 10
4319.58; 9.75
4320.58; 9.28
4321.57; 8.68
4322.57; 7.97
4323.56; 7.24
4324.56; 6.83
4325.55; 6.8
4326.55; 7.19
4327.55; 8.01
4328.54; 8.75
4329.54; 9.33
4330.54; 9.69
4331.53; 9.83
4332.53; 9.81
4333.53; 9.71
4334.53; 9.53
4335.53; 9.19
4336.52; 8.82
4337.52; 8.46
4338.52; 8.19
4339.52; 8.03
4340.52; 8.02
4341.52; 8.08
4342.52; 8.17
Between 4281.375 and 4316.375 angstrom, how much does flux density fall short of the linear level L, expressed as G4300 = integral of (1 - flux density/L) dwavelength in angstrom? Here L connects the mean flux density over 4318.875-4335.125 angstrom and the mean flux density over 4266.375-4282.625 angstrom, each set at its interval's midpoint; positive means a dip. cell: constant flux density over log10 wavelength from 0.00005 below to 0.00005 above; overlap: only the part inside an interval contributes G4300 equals 6.0 angstrom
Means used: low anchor 7.26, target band 6.53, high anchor 8.67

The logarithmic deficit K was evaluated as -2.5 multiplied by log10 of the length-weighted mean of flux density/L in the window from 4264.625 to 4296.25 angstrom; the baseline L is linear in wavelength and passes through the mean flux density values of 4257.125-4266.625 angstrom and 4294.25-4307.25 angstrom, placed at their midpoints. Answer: -0.082 mag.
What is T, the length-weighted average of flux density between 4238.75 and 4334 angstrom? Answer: 7.4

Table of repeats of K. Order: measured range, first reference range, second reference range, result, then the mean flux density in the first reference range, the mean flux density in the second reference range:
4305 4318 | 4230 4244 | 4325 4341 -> 0.25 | 7.67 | 8.71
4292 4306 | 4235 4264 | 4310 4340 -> 0.37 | 7.59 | 8.47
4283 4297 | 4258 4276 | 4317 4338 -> 0.10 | 7.43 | 8.81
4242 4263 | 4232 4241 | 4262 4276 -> -0.02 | 7.52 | 7.35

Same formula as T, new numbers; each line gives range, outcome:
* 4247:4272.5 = 7.46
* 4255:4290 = 7.62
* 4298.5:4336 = 7.44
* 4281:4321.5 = 6.94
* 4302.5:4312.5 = 5.23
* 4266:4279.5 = 7.15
